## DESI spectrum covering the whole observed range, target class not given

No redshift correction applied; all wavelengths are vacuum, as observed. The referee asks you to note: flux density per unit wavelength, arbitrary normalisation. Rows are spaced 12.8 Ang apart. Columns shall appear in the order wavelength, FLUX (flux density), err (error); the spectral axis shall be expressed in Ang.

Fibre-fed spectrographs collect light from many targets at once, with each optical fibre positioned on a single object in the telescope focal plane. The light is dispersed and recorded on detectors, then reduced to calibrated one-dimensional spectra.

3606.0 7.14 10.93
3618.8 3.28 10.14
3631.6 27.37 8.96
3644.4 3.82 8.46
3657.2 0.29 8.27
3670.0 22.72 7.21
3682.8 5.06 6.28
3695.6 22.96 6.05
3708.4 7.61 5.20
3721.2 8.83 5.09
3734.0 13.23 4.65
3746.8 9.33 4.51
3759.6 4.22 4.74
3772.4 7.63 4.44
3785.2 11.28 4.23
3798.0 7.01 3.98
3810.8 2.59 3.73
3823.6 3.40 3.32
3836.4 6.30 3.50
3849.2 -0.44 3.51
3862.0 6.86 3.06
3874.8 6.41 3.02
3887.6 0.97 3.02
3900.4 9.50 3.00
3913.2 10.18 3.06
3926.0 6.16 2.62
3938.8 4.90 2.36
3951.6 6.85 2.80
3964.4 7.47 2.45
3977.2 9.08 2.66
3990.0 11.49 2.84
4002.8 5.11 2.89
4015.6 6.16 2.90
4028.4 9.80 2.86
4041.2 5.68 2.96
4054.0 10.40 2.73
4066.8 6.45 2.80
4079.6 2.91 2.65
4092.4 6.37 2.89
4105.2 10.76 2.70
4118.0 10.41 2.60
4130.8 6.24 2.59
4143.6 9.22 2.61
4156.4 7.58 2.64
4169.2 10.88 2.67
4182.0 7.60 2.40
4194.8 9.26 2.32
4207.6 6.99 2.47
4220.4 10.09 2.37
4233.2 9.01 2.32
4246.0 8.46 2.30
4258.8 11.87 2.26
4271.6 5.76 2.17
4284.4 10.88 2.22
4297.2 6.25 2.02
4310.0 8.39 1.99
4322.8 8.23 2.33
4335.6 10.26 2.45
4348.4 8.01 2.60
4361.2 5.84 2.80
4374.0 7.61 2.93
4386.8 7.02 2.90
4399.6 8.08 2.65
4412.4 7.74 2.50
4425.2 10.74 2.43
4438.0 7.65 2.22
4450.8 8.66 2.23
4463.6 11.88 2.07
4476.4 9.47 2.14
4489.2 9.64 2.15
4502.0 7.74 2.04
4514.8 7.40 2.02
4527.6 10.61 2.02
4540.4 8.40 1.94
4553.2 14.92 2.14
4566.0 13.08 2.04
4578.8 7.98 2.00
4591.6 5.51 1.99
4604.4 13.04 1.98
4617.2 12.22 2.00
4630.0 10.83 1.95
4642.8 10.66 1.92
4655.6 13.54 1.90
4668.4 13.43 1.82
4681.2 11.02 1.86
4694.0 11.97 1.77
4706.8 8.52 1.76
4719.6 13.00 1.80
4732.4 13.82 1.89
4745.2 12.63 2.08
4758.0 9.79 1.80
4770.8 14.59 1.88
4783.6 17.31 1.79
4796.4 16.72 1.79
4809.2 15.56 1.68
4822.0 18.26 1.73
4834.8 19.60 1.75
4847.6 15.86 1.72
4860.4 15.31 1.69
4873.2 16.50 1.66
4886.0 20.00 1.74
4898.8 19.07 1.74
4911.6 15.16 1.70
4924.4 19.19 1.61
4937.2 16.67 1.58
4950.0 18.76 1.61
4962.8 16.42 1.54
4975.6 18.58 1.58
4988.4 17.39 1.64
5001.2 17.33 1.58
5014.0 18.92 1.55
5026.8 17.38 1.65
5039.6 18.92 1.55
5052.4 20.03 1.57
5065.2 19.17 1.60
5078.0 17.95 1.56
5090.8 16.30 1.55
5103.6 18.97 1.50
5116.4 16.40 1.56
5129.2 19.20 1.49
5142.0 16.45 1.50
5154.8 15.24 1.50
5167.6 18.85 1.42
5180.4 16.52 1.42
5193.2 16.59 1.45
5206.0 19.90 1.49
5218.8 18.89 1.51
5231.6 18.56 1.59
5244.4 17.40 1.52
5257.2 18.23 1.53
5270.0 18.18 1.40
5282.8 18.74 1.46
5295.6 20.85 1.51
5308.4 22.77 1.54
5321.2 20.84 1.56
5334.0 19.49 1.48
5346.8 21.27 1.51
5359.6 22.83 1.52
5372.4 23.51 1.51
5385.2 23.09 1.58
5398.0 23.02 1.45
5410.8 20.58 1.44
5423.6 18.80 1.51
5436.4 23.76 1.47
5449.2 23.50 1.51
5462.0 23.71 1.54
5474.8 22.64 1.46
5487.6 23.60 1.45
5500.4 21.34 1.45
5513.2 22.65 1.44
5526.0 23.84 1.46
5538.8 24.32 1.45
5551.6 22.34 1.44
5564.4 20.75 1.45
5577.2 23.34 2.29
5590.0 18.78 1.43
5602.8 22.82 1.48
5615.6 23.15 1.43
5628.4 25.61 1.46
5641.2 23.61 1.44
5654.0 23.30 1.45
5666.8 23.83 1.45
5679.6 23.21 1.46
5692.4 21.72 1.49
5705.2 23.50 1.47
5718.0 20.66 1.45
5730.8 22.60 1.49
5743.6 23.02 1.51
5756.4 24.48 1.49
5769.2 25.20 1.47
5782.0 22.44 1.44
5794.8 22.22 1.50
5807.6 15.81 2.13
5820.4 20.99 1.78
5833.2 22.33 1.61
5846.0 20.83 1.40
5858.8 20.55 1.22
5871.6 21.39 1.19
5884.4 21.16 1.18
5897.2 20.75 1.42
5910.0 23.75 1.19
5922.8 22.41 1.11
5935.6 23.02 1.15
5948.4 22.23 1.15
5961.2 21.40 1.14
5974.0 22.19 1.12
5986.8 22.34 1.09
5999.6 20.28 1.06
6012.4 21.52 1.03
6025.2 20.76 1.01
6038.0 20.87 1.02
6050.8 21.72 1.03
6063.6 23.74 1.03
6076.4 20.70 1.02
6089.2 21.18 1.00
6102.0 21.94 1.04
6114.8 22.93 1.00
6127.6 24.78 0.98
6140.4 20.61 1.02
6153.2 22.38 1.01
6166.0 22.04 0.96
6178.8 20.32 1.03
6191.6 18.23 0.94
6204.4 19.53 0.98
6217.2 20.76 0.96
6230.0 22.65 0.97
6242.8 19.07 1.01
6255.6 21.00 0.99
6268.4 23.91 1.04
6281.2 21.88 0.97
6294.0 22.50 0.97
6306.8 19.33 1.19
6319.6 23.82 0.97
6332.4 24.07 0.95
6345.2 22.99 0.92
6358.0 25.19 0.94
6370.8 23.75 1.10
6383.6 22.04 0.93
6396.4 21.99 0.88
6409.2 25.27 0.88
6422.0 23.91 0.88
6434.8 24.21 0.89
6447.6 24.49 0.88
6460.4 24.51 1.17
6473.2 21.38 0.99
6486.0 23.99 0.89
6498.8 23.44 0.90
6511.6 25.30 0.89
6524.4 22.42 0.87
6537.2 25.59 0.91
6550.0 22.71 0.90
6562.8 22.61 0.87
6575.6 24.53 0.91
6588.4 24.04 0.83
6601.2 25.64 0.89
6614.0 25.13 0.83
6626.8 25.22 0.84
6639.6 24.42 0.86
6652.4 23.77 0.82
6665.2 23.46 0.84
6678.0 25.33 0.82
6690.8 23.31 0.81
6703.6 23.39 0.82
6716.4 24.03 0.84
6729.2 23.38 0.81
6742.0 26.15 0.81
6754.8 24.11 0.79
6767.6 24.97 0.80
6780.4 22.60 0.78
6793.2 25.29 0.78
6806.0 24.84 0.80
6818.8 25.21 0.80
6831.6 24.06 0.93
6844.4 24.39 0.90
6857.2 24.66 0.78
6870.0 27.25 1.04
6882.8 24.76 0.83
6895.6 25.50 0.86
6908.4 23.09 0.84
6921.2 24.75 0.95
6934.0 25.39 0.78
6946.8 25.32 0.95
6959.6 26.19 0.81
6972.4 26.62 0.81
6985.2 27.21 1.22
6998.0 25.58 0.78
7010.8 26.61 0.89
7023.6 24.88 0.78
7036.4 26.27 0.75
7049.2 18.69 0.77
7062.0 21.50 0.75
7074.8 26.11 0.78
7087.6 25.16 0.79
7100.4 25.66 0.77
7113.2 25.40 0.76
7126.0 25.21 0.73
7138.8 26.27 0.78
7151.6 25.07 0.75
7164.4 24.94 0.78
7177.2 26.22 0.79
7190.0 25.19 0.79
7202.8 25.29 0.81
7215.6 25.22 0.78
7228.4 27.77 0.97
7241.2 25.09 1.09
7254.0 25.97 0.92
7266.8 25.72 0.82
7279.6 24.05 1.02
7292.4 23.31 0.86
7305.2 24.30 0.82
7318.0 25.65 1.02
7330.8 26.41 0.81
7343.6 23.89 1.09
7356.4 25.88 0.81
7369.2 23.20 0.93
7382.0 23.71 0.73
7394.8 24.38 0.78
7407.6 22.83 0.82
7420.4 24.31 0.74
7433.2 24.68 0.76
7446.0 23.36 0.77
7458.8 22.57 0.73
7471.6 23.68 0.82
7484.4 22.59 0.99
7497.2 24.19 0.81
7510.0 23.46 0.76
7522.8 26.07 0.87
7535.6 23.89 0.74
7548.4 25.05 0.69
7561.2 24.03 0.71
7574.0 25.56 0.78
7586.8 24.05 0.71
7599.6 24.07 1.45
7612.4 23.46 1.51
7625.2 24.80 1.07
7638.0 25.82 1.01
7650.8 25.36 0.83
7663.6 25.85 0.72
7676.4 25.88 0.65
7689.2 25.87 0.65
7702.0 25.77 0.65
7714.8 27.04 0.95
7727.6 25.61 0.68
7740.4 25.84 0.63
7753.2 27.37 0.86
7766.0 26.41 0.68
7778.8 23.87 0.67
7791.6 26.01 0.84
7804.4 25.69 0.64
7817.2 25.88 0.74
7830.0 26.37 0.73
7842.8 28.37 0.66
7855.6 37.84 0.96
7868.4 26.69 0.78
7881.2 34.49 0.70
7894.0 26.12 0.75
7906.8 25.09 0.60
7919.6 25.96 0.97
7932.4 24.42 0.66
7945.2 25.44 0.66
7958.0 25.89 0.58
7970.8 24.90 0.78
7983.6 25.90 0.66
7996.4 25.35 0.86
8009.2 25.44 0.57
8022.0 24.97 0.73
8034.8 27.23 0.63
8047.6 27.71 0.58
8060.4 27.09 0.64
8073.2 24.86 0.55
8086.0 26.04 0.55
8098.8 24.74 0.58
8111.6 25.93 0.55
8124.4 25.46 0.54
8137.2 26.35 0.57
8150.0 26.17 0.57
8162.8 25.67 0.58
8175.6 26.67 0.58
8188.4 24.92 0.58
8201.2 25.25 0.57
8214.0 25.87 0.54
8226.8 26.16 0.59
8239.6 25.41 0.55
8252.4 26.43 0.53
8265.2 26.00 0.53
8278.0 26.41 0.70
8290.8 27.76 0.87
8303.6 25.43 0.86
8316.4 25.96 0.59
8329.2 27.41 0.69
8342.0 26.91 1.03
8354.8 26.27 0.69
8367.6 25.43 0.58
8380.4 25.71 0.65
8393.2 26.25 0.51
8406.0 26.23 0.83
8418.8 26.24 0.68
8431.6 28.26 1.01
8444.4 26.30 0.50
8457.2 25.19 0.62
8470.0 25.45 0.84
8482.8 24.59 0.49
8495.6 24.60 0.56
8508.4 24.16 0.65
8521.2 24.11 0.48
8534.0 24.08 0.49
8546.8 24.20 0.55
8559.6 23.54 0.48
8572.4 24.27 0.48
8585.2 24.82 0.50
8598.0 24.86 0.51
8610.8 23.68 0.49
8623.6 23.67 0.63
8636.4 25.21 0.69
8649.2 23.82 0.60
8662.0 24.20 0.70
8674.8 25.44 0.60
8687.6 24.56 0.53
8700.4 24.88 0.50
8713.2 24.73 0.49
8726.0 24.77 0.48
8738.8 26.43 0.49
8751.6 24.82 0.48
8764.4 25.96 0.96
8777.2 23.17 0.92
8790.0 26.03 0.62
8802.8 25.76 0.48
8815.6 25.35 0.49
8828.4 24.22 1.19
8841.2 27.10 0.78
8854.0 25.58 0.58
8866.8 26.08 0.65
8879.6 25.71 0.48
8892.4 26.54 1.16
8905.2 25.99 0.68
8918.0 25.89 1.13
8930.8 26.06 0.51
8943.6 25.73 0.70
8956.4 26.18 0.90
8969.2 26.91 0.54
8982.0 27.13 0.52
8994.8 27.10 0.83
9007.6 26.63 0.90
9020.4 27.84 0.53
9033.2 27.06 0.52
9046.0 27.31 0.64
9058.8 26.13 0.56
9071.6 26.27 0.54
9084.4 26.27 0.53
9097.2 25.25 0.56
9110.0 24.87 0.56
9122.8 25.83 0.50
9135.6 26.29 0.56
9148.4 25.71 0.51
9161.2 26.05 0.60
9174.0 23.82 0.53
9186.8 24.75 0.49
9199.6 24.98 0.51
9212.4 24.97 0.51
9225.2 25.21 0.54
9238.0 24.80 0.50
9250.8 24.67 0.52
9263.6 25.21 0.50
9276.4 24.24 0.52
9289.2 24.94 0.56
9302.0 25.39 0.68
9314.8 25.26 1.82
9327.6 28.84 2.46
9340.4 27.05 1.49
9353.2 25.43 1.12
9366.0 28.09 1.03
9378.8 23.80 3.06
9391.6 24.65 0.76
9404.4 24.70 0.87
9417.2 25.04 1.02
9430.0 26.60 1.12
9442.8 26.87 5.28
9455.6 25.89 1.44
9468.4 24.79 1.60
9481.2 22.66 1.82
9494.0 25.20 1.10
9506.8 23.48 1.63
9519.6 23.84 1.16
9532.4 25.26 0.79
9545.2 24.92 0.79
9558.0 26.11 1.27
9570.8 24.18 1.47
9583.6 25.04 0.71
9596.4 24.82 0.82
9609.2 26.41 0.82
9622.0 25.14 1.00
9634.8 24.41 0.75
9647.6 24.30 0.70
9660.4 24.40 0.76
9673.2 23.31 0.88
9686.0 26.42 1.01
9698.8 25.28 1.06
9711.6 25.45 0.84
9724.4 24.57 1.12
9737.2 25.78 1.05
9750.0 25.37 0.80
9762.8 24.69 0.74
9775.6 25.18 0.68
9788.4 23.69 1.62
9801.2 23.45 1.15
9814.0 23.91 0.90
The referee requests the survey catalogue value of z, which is 0.197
